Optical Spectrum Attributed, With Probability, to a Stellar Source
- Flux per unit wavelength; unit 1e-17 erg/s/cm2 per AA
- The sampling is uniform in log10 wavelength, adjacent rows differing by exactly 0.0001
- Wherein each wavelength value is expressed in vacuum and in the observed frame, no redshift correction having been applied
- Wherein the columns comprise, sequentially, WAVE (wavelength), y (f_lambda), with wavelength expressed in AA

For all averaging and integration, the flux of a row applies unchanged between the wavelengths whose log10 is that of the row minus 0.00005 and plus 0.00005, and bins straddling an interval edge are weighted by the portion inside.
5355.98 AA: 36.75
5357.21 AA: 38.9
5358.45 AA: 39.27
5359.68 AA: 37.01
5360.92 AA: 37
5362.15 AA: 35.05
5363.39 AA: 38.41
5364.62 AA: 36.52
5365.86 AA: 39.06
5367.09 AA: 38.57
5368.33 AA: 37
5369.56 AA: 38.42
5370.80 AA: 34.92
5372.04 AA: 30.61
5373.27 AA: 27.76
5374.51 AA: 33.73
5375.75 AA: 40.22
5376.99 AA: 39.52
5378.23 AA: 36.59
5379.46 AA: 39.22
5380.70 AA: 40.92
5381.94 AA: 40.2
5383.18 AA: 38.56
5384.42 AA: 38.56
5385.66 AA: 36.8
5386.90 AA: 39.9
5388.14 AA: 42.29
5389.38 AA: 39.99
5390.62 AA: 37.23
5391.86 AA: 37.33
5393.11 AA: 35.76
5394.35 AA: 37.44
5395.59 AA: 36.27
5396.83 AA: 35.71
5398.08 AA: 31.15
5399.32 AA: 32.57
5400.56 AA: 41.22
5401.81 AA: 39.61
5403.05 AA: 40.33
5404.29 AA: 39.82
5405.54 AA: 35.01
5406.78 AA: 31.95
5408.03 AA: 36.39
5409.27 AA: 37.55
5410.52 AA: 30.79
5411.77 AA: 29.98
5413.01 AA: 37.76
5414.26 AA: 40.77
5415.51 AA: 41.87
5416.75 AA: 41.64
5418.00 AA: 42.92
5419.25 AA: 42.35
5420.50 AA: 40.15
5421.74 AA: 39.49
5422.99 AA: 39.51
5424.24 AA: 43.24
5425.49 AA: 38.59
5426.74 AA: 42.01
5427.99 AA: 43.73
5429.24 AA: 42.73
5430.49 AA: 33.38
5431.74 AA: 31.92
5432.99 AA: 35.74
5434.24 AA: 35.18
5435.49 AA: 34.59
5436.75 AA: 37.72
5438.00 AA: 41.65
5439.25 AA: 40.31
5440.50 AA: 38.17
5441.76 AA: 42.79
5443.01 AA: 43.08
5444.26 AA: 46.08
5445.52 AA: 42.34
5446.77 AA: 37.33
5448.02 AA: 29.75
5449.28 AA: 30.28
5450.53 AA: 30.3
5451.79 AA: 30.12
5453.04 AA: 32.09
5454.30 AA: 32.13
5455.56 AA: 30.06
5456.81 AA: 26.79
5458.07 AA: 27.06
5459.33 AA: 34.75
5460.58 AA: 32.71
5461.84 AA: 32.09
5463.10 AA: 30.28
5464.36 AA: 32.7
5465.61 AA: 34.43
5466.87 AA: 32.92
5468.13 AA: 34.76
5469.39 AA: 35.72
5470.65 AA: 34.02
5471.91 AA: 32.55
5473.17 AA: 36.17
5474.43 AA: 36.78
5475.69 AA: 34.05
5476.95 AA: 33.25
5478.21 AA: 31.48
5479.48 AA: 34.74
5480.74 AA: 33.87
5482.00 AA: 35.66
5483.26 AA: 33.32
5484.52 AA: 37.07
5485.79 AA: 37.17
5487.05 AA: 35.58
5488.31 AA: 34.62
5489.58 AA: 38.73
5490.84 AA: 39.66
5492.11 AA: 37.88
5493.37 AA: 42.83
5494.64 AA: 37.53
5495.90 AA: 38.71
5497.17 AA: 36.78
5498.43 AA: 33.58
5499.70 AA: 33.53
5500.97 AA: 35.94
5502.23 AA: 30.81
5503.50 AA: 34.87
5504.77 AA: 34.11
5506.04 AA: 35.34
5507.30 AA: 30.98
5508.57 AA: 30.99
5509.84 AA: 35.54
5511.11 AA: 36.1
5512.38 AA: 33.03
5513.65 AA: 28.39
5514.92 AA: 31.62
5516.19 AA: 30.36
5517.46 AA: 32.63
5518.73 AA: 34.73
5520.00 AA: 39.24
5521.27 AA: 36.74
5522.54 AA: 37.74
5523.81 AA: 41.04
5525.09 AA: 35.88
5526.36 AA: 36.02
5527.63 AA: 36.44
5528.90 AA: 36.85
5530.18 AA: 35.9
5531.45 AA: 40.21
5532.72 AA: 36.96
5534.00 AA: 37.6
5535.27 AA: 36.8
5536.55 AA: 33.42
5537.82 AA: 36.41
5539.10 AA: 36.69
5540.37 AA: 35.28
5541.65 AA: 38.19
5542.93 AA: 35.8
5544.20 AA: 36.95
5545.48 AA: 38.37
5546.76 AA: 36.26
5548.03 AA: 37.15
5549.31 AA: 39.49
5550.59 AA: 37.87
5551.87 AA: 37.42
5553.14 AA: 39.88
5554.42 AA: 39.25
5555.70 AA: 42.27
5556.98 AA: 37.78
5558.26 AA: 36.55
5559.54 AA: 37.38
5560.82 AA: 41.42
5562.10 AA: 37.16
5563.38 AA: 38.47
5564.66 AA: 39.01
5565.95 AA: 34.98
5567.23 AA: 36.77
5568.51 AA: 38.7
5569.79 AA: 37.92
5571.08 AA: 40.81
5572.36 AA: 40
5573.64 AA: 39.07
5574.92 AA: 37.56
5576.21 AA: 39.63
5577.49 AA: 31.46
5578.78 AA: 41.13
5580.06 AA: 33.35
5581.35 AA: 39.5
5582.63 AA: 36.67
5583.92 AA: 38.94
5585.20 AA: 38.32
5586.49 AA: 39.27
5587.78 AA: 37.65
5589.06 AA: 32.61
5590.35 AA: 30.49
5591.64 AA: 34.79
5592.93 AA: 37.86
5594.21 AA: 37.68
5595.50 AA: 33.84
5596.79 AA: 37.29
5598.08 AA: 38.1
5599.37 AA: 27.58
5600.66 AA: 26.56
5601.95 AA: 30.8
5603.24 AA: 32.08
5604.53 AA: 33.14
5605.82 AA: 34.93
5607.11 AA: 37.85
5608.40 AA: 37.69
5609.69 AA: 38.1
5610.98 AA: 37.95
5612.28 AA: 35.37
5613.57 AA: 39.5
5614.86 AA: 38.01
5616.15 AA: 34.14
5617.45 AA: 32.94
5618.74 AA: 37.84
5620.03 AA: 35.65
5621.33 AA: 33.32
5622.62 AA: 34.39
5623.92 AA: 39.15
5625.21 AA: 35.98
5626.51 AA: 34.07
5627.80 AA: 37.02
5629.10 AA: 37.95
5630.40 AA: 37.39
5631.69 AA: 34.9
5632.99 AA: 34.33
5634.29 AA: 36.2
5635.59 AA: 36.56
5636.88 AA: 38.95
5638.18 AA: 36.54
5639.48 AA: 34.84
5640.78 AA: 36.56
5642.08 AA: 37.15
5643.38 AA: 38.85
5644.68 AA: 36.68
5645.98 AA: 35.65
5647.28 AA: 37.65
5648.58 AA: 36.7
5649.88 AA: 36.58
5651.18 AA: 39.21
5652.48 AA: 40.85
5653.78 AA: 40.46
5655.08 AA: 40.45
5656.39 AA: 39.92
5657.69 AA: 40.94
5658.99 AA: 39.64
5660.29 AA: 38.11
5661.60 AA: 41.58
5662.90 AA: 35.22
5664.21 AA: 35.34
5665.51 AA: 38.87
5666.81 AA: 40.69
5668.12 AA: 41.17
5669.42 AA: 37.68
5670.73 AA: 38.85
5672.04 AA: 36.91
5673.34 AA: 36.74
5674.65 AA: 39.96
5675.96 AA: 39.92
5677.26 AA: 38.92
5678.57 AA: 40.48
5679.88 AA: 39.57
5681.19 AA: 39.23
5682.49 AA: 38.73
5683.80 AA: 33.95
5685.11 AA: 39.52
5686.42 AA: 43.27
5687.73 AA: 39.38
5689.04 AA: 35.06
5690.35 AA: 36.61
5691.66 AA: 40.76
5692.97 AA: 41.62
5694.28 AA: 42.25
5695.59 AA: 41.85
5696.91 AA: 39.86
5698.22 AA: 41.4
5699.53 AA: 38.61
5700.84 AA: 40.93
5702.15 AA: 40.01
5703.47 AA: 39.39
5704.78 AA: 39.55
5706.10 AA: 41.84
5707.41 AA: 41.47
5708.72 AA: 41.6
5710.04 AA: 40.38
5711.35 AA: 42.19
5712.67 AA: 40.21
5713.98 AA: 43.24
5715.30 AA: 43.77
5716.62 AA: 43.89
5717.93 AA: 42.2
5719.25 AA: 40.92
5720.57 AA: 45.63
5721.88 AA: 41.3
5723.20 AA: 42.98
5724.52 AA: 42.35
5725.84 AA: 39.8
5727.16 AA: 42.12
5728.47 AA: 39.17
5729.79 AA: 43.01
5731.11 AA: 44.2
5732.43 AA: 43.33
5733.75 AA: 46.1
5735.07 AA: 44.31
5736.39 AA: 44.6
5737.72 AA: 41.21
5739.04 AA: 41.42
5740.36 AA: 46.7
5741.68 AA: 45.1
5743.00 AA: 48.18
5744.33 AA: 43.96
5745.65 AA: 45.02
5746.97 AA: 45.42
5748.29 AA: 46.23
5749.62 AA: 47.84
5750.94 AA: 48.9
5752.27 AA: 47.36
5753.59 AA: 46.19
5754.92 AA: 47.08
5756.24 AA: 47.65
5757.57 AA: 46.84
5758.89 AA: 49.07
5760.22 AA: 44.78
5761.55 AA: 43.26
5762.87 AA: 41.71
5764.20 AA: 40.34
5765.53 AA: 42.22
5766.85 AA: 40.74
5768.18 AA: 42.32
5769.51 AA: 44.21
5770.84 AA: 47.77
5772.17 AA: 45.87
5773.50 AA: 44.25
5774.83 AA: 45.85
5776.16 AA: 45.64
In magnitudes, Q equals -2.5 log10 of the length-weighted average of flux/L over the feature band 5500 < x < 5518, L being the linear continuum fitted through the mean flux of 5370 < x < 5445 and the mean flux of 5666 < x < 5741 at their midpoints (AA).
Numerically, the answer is 0.19 mag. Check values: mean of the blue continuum 38.1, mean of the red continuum 40.9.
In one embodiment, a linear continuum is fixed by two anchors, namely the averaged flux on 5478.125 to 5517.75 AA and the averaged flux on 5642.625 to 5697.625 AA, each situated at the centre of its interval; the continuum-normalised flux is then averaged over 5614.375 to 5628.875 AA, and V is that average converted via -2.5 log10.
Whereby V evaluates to 0.06 mag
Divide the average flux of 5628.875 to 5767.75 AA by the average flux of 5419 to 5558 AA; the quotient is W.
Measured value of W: 1.14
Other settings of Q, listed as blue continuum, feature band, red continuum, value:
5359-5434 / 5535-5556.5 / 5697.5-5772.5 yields 0.08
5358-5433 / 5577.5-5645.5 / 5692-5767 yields 0.15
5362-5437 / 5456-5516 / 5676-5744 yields 0.13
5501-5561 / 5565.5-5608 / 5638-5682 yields 0.03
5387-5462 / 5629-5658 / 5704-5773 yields 0.11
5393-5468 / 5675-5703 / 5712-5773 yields 0.08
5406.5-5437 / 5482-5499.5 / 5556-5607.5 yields 0.01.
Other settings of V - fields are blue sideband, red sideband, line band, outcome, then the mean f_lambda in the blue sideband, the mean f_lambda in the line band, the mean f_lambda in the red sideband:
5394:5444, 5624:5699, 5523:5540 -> 0.04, 38.2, 36.9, 38.4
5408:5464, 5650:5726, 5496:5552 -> 0.07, 36.6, 35.6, 40.1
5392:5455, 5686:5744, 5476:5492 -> 0.09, 37.4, 35.5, 41.9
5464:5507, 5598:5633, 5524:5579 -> -0.07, 35.3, 37.7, 35.2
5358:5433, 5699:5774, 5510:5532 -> 0.13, 37.7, 35.5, 43.5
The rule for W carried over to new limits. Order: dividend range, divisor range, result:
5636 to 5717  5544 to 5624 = 1.07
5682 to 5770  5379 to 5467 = 1.16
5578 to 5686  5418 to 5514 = 1.04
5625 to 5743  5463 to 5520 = 1.15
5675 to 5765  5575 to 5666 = 1.16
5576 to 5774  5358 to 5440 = 1.05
